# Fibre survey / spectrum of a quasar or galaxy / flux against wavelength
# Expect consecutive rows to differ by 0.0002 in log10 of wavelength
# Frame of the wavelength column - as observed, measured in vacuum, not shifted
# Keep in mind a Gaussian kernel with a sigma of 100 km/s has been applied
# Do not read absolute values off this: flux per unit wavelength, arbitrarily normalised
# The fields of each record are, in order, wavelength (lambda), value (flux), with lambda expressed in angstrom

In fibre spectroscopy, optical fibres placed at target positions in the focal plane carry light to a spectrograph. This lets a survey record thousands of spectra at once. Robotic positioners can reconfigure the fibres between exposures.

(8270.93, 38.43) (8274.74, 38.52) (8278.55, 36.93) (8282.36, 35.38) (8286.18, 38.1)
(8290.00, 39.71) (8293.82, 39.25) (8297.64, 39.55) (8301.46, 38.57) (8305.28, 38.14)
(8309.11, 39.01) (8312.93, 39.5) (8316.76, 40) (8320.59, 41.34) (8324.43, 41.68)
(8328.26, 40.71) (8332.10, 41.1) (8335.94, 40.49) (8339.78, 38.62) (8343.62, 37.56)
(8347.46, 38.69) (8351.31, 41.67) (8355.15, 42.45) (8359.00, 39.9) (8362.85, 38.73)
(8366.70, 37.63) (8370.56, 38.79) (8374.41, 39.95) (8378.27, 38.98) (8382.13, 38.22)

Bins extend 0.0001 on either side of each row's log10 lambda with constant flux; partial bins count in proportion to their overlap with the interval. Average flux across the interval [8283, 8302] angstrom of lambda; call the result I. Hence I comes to 38.8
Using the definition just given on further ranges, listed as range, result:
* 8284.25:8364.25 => 39.8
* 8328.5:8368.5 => 39.7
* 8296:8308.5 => 38.8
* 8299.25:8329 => 39.8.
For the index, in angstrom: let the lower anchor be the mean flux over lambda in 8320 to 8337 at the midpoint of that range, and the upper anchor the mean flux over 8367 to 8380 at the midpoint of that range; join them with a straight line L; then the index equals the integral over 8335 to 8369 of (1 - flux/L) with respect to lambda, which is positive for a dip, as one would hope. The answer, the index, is 0.4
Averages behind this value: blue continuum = 41.1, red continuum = 39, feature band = 39.5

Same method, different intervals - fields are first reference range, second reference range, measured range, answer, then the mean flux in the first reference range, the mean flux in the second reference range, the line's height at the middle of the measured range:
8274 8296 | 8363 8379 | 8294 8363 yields -2.7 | 38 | 38.8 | 38.4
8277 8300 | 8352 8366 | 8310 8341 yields -0.9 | 38.2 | 40.3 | 39.3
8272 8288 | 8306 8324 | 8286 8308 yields -0.2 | 37.3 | 40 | 38.6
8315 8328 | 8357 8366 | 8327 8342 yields 0.1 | 41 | 39.1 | 40.4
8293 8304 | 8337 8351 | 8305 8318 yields -0.1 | 39.1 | 38.8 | 39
